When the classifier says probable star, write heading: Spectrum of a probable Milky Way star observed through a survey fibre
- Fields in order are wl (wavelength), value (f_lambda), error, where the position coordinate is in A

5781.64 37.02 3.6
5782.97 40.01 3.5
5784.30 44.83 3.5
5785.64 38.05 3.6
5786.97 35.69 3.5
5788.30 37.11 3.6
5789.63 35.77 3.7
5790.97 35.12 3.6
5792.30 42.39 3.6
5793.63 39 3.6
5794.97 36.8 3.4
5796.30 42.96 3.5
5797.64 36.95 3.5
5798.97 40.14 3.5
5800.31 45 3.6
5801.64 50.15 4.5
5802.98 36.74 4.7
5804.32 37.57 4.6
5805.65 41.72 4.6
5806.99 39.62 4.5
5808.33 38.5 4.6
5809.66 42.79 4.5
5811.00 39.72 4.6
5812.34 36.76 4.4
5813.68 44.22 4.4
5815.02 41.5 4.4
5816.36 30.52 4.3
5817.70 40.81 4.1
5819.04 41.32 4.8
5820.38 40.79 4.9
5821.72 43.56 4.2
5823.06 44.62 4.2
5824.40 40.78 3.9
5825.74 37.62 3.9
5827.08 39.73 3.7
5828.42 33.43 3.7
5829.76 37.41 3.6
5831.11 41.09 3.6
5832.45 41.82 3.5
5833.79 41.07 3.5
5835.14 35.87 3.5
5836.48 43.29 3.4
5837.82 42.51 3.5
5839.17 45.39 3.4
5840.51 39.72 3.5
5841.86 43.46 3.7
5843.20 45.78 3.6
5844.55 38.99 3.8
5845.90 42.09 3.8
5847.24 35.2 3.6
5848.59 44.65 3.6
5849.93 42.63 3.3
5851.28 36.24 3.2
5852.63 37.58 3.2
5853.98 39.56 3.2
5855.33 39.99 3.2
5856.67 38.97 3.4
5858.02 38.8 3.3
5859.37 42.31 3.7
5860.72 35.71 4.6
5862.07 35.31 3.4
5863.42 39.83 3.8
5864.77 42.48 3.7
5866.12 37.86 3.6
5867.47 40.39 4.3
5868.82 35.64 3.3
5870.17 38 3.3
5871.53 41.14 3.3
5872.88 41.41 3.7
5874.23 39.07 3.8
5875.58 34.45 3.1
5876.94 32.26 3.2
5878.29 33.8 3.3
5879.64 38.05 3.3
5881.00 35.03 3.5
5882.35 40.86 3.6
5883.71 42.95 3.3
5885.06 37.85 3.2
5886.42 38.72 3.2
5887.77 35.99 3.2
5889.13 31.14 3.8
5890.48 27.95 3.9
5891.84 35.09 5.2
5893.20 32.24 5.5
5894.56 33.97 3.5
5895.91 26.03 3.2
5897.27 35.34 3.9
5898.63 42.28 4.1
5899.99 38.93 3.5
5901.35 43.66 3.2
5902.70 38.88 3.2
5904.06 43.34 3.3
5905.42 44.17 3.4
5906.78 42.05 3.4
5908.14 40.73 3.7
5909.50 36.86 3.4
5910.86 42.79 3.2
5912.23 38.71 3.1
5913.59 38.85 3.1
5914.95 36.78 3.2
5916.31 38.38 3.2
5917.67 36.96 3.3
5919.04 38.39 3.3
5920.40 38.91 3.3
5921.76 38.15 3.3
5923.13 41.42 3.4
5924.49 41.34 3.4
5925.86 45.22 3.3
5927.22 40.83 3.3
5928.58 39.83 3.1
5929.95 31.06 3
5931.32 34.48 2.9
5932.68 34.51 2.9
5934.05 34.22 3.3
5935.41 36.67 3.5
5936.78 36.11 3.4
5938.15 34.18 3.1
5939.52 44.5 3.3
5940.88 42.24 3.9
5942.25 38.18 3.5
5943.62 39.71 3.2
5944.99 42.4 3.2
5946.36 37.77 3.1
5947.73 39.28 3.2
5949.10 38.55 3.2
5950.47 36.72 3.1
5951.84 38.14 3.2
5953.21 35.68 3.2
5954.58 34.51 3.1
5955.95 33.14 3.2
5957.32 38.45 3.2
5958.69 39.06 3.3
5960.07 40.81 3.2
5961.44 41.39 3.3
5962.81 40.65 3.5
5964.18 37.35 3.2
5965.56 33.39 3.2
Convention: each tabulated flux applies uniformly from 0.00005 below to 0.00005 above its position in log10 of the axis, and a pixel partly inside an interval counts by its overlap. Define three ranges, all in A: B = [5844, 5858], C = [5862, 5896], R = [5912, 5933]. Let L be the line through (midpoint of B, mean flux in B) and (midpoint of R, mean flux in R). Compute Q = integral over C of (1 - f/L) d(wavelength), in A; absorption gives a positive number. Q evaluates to 2.17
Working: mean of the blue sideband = 39.6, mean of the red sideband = 38.4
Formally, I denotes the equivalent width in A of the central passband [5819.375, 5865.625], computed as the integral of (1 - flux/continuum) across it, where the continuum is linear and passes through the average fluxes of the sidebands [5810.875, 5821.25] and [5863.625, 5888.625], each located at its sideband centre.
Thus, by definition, -1.62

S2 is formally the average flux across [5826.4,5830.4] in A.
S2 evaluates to 36.9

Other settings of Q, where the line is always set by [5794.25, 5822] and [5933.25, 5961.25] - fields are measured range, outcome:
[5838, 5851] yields -0.7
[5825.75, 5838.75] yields 0.1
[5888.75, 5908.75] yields 0.9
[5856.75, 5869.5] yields 0.2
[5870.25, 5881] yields 0.6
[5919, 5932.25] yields -0.2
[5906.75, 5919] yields -0.1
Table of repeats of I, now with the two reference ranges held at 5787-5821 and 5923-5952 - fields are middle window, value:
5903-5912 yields -0.6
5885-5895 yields 1.3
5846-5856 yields -0.1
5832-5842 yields -0.5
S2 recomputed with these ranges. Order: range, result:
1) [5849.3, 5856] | 39.1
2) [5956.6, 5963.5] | 40.1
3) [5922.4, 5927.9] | 42.2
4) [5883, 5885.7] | 40.4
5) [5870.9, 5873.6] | 41.3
